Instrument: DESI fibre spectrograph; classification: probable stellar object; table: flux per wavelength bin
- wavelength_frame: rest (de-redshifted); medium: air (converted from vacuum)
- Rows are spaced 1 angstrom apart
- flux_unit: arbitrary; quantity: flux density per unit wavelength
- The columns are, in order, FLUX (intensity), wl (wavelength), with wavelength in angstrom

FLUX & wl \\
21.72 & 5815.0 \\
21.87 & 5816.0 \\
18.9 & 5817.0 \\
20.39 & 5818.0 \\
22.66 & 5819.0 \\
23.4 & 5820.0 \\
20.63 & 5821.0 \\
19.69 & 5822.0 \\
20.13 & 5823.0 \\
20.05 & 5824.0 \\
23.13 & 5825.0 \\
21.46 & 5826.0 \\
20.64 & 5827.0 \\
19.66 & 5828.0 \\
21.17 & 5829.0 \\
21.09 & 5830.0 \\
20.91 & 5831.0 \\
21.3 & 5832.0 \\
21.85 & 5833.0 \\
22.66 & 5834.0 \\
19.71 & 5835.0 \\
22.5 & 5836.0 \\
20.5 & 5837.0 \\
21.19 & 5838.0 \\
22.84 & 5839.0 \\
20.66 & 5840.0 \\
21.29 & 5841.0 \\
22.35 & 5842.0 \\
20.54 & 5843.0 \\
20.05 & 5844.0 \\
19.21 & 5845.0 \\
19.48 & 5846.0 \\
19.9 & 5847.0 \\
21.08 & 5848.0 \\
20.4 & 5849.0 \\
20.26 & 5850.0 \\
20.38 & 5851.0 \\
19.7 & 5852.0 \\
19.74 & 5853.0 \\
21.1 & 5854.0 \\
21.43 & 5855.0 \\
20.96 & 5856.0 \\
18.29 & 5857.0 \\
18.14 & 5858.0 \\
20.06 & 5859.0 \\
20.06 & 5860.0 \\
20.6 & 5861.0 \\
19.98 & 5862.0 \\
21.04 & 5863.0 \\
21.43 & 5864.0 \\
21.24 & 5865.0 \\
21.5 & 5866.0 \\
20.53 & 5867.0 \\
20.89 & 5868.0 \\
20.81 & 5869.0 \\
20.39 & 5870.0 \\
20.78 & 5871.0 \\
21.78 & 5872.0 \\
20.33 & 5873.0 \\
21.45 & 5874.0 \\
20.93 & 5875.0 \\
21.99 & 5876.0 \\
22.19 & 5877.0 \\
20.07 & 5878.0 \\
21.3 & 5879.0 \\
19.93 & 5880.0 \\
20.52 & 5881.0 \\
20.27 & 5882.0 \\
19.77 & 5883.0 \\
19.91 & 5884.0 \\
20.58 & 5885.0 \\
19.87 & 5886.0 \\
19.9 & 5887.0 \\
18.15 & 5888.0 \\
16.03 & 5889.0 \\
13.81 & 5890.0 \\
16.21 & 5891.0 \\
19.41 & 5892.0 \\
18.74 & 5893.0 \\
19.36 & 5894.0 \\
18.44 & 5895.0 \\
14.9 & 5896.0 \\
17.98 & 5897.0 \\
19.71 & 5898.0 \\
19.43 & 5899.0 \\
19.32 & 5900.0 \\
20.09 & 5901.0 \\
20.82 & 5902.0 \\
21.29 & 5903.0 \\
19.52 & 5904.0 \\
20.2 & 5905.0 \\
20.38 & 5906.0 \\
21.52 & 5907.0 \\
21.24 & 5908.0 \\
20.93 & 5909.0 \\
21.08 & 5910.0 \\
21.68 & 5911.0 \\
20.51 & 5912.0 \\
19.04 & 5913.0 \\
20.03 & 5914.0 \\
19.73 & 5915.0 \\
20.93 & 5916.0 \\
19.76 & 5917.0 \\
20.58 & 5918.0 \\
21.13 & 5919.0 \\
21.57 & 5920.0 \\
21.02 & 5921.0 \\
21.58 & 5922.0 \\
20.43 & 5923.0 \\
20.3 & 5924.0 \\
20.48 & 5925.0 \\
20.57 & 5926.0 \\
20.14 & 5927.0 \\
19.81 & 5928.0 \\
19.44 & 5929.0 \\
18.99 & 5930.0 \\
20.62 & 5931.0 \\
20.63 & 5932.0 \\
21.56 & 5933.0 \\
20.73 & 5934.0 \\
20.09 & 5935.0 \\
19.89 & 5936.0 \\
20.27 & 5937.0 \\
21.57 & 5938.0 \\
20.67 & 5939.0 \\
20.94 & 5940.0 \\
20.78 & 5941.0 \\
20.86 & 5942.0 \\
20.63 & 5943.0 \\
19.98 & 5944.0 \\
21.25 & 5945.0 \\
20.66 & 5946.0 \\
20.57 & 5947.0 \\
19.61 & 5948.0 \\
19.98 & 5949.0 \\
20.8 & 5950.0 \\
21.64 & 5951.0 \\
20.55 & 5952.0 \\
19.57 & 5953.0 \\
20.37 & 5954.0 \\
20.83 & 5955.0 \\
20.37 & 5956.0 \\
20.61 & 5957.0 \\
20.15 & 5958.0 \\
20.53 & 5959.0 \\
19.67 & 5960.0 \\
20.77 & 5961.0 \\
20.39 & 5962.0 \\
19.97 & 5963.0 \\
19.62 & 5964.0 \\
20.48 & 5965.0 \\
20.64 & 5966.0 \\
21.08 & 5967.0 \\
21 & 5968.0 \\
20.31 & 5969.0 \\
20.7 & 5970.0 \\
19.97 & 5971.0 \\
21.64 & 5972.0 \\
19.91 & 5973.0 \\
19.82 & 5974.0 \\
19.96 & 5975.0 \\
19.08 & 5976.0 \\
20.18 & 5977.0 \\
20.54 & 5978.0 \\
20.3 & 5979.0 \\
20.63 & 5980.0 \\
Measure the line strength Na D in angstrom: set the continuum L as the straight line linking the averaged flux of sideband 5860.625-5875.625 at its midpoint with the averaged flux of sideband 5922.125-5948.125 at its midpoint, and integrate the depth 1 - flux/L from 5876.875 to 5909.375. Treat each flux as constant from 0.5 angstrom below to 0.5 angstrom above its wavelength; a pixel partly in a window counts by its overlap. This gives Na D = 2.1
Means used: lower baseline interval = 20.9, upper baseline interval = 20.5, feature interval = 19.4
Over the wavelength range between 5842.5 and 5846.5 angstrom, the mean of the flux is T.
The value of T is 19.8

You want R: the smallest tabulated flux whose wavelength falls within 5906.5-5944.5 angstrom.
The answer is 18.99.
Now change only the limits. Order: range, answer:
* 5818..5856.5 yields 19.21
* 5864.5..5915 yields 13.81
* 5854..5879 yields 18.14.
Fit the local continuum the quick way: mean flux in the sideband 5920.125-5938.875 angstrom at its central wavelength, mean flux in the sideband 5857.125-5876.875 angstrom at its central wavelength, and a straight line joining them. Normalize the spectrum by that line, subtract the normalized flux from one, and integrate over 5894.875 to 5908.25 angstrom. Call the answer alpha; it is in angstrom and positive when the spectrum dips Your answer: 0.62 angstrom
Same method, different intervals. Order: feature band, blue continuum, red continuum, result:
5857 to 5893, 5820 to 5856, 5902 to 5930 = 1.2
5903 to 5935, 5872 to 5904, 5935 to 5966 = -0.9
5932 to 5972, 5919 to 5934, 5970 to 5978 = -0.4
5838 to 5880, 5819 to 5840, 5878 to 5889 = -0.4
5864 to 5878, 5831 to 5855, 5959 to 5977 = -0.3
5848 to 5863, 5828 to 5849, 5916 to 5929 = 0.5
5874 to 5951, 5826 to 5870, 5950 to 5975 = 1.7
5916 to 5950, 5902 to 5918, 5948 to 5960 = -0.1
